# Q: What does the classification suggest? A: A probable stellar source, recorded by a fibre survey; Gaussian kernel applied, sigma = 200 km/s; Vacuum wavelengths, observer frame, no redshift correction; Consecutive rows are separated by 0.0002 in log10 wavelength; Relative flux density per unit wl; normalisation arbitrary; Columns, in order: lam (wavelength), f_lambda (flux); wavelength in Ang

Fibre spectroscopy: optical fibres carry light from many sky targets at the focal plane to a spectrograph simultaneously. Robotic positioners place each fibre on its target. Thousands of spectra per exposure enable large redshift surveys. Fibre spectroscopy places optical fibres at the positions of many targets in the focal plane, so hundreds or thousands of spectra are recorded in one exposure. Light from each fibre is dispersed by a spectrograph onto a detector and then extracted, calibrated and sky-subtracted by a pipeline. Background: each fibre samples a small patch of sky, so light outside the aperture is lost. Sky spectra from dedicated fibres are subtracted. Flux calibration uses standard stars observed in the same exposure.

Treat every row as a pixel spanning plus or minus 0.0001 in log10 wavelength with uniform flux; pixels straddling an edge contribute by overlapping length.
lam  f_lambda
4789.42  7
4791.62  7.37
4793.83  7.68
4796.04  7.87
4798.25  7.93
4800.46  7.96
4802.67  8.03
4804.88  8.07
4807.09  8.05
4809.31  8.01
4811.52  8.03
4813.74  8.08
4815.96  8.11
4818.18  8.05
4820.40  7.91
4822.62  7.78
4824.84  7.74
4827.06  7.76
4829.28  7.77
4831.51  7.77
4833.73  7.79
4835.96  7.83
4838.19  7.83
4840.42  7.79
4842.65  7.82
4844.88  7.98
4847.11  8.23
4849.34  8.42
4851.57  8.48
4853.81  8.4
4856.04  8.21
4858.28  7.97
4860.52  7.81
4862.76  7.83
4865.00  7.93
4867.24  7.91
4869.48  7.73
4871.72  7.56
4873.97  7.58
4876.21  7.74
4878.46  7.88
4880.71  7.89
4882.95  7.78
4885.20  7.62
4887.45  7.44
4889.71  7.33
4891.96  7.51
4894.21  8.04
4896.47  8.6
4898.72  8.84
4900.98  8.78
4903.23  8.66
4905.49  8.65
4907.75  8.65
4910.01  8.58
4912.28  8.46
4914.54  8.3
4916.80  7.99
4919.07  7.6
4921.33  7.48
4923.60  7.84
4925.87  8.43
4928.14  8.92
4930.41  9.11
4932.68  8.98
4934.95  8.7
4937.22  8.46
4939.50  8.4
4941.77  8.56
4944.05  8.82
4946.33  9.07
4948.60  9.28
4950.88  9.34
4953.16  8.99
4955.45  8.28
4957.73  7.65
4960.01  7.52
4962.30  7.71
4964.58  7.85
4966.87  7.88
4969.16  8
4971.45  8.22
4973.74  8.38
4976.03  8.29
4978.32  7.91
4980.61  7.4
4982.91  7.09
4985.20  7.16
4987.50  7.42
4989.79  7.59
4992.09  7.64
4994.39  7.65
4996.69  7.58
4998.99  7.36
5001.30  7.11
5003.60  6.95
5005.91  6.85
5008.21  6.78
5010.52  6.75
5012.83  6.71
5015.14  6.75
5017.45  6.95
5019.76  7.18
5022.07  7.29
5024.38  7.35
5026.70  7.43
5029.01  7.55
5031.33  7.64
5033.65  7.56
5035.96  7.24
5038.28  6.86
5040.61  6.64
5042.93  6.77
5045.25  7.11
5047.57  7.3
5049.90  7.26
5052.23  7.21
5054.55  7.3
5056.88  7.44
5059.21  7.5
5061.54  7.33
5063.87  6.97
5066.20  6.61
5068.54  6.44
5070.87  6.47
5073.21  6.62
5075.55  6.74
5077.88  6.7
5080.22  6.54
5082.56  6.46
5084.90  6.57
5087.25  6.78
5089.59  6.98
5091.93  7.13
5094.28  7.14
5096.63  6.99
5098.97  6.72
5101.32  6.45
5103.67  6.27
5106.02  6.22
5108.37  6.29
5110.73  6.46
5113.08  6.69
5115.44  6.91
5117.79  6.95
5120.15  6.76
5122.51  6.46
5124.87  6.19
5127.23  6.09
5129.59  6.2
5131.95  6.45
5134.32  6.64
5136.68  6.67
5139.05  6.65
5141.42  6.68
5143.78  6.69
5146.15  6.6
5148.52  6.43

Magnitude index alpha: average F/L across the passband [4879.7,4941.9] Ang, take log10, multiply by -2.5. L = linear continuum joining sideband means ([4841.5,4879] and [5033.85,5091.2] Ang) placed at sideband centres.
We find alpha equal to -0.08 mag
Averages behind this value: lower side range 7.97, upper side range 6.92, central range 8.27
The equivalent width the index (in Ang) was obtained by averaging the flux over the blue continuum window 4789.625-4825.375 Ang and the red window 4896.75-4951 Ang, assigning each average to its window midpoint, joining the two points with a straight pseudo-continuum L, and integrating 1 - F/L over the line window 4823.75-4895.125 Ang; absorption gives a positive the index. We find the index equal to 2.9 Ang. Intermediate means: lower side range 7.9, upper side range 8.57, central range 7.85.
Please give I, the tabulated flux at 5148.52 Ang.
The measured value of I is 6.43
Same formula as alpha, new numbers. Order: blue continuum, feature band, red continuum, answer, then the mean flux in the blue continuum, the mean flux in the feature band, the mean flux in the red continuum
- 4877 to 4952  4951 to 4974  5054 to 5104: -0.02 mag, 8.36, 8.09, 6.83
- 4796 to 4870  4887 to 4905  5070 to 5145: -0.07 mag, 7.97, 8.19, 6.61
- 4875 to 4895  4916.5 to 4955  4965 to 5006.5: -0.13 mag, 7.69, 8.59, 7.59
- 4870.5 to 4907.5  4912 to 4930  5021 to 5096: -0.04 mag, 8.01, 8.15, 7.03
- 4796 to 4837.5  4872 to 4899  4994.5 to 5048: -0.02 mag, 7.92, 7.81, 7.13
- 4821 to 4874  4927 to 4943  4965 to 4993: -0.12 mag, 7.92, 8.73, 7.75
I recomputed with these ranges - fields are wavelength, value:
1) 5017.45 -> 6.95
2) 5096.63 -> 6.99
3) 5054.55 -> 7.3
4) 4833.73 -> 7.79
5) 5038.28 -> 6.86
